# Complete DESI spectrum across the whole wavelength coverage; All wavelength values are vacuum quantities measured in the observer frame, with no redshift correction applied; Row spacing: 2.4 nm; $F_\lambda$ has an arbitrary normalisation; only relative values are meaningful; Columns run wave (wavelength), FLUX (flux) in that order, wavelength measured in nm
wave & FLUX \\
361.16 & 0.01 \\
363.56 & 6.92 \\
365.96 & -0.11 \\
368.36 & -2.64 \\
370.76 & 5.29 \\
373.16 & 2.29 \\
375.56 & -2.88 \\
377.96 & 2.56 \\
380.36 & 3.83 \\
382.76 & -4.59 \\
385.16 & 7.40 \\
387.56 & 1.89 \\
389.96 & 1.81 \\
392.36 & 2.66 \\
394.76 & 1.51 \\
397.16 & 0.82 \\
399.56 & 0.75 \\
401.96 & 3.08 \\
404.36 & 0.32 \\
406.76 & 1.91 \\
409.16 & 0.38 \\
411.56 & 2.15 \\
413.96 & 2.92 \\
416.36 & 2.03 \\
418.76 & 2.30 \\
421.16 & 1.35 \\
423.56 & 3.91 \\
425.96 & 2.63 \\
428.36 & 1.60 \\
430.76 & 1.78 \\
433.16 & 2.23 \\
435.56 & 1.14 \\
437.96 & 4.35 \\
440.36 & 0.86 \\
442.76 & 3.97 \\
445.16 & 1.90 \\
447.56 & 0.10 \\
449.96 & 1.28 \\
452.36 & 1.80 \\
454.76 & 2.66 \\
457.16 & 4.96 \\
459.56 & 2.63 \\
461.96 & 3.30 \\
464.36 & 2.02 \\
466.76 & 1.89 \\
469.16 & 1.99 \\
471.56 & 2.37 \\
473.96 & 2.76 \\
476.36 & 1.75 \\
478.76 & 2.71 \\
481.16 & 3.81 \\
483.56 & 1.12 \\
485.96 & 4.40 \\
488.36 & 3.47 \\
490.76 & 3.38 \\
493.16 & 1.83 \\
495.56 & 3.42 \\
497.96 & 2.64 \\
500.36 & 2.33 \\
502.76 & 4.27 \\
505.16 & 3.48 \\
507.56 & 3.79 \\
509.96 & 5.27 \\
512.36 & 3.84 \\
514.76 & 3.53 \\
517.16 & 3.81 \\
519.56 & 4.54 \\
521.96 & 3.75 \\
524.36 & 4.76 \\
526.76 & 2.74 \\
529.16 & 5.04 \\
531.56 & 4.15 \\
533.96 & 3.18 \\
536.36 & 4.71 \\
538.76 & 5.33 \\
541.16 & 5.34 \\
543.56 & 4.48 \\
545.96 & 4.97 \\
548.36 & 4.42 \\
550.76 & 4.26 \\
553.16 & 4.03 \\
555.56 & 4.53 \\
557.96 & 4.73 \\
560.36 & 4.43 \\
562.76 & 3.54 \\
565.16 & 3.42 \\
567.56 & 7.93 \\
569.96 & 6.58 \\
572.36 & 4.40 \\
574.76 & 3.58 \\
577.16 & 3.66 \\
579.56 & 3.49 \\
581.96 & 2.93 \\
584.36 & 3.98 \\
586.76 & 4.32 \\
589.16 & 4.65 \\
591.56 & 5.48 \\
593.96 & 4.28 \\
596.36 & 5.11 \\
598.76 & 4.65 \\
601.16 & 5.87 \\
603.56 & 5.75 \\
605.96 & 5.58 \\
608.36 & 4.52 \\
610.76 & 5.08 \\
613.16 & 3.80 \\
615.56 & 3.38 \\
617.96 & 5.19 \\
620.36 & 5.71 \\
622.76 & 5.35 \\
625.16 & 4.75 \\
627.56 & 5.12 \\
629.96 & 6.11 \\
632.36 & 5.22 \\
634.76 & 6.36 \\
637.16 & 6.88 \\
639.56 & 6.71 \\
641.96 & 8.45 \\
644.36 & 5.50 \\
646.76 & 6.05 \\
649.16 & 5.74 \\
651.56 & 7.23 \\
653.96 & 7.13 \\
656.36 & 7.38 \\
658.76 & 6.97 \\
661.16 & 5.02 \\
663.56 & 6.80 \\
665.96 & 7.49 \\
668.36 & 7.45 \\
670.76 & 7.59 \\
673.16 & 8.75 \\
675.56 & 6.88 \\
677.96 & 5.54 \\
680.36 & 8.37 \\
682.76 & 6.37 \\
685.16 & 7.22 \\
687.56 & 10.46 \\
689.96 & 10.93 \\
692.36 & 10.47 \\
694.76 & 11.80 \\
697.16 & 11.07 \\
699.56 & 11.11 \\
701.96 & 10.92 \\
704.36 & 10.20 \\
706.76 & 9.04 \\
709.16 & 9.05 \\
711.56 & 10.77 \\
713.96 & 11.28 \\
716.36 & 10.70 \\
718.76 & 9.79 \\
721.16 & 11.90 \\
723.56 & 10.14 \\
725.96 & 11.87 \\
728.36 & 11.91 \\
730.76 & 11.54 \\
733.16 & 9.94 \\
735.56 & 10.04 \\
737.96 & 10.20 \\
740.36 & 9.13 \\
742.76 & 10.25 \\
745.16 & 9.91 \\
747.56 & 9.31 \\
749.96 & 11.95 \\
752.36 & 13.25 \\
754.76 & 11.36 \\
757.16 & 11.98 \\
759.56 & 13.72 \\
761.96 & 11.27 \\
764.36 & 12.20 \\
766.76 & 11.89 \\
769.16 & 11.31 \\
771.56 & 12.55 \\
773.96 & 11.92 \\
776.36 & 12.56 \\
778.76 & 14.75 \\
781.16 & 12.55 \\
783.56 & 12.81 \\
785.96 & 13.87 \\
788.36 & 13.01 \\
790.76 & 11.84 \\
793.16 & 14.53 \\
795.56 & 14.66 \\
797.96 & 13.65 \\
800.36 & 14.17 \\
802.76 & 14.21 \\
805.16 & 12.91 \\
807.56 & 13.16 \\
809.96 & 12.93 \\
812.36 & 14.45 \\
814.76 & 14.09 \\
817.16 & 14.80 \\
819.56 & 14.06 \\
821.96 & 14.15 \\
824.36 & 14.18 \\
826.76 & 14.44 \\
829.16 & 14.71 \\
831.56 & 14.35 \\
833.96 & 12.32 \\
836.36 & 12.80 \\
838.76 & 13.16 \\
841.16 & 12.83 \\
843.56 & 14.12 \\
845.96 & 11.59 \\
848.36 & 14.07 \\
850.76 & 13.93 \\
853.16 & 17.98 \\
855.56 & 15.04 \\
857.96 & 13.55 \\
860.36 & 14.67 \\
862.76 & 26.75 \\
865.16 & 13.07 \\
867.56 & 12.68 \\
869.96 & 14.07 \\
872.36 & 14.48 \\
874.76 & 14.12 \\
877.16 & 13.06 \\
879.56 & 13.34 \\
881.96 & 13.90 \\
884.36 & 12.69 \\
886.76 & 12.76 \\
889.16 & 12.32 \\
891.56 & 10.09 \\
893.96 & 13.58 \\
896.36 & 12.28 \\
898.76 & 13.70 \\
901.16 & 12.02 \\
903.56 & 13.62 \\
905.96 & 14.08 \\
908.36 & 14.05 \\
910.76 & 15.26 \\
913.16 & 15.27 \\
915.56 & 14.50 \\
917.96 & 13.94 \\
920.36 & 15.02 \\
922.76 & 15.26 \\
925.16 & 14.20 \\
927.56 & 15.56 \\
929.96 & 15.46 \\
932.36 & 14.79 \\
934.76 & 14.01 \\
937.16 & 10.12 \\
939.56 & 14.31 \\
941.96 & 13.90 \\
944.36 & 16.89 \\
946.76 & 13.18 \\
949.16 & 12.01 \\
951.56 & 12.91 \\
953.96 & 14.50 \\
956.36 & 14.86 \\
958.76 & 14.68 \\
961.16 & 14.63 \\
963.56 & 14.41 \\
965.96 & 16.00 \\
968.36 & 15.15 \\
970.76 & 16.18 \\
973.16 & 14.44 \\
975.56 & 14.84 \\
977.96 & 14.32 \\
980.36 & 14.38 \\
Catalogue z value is 0.722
